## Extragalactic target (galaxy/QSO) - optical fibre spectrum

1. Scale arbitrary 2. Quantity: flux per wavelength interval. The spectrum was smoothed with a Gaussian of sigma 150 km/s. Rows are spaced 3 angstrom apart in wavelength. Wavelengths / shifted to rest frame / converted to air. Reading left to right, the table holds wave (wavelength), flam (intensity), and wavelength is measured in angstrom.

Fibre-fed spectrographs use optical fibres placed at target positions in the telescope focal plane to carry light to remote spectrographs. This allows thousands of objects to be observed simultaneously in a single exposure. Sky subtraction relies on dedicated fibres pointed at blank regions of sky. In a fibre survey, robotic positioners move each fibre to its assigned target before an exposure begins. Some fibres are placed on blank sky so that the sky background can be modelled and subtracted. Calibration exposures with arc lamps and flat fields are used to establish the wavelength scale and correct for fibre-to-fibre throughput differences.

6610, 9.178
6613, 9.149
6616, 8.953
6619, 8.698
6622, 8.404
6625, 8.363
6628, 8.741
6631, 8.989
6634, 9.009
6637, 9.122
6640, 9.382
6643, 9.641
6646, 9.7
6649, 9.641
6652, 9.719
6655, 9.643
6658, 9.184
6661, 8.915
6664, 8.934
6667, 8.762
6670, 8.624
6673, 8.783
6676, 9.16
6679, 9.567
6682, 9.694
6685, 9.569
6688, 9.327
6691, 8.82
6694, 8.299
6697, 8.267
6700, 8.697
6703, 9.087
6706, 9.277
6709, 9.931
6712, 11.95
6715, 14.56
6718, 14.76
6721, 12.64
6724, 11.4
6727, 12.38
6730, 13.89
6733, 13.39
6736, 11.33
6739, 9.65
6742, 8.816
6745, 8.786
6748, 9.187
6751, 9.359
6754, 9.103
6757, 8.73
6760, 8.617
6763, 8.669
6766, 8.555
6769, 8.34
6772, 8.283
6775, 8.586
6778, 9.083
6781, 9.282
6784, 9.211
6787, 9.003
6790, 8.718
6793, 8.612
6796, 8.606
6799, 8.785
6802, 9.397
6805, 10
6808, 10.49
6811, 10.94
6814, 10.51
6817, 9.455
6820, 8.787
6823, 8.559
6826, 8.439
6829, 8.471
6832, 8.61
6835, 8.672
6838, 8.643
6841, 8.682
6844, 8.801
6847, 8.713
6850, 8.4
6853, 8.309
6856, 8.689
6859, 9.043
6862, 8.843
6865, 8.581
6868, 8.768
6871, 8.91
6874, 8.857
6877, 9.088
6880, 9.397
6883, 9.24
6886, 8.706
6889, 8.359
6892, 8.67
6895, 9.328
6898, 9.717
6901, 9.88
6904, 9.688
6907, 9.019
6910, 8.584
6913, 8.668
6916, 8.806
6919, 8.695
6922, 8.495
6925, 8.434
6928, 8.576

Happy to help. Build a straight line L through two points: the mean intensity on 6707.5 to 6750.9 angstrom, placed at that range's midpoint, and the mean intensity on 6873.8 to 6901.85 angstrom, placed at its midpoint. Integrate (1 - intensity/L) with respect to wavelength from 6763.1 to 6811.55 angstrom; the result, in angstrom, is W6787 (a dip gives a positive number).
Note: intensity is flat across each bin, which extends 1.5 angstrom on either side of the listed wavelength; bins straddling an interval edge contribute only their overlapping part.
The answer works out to 7.15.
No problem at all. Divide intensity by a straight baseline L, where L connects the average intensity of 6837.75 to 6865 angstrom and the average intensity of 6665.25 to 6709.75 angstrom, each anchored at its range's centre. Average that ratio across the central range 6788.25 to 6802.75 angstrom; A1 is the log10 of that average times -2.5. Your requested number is 0.00 mag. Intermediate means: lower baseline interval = 9.04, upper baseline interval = 8.68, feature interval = 8.8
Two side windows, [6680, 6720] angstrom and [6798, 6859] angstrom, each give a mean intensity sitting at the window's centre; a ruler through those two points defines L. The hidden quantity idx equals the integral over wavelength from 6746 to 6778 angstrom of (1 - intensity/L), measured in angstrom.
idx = 3.0 angstrom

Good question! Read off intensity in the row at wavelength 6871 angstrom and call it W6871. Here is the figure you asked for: 8.91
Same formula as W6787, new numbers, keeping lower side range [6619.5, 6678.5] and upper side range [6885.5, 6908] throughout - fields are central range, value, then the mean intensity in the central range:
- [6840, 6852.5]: 0.8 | 8.62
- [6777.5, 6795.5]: 0.4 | 8.96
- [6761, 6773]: 0.9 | 8.48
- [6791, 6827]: -0.9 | 9.39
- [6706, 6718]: -3.9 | 12.1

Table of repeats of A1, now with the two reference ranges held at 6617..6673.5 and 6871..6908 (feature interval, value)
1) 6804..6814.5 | -0.15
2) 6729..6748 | -0.18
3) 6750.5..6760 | 0.02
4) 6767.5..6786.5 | 0.04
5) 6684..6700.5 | 0.03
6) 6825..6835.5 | 0.07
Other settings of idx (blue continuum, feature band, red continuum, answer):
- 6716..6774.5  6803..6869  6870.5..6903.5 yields 3.7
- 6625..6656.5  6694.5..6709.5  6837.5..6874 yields 0.3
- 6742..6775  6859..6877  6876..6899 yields 0.3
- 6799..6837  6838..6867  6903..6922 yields 1.5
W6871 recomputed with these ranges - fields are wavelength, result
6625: 8.363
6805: 10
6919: 8.695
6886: 8.706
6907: 9.019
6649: 9.641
